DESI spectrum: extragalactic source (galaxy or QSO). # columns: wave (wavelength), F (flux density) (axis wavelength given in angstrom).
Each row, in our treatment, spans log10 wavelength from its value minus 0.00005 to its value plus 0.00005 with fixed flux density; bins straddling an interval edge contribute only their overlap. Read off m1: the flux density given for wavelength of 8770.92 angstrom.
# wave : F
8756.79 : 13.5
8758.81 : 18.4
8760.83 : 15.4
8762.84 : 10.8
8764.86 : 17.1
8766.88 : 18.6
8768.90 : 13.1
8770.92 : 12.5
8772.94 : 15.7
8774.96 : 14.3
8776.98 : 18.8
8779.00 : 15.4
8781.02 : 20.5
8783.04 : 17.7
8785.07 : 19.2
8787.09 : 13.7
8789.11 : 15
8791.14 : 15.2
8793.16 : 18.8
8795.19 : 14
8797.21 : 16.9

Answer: 12.5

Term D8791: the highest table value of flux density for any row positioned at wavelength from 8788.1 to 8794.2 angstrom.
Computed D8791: 18.8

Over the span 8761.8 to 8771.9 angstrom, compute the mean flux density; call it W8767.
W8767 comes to 14.4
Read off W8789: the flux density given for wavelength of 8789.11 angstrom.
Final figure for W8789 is 15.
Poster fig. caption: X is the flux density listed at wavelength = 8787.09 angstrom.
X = 13.7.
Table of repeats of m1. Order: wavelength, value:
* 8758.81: 18.4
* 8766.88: 18.6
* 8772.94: 15.7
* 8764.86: 17.1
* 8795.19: 14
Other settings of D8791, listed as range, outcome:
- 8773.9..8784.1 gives 20.5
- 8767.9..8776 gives 15.7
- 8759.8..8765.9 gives 17.1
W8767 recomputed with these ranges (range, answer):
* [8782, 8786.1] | 18.4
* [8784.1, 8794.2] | 16.4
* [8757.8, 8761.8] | 16.9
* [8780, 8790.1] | 17.2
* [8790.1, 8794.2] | 16.9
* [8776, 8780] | 17.1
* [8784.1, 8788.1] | 16.4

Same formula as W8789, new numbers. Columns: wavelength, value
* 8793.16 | 18.8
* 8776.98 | 18.8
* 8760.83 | 15.4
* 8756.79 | 13.5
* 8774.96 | 14.3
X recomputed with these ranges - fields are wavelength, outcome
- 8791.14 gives 15.2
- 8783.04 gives 17.7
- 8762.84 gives 10.8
